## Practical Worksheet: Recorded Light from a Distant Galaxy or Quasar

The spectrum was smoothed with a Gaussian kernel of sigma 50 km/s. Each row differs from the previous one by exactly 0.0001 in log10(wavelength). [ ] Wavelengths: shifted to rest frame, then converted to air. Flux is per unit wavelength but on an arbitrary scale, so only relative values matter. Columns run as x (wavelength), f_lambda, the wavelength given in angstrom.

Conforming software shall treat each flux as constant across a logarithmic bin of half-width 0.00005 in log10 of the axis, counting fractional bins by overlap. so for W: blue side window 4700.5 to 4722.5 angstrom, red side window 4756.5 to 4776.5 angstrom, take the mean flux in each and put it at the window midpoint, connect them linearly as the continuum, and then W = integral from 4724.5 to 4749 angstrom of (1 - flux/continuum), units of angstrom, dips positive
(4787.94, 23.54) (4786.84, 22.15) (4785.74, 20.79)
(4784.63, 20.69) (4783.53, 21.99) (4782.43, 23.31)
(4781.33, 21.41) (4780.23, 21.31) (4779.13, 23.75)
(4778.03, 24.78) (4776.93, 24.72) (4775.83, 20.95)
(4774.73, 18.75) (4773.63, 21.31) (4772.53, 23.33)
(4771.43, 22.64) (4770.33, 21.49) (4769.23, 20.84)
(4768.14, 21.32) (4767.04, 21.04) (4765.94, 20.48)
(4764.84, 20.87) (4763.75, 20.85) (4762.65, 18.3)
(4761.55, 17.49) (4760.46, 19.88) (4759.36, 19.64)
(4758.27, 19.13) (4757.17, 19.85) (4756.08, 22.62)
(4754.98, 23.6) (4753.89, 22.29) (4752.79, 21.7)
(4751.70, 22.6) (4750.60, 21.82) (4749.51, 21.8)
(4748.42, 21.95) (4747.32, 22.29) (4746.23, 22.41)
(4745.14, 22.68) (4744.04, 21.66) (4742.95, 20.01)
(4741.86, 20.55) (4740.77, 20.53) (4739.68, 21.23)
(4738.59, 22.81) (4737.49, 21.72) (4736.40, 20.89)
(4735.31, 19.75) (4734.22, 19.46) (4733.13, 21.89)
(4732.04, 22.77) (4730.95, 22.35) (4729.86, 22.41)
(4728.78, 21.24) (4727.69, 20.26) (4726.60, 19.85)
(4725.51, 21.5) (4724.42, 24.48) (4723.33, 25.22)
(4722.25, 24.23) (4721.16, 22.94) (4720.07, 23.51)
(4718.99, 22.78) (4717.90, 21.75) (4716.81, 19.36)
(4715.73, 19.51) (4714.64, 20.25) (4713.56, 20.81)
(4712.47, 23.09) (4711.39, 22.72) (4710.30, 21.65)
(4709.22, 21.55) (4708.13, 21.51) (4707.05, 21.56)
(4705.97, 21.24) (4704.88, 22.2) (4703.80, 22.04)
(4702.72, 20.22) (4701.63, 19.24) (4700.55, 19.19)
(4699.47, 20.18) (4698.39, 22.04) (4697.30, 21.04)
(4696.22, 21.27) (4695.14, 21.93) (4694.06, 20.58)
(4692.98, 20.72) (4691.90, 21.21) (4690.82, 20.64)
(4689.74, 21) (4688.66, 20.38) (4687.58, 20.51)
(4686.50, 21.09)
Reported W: -0.5 angstrom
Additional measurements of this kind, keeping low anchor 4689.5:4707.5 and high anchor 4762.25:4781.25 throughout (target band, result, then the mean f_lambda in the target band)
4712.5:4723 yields -0.3 angstrom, 21.8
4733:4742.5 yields 0.2 angstrom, 20.9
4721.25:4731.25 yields -0.6 angstrom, 22.4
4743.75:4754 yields -0.3 angstrom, 22.1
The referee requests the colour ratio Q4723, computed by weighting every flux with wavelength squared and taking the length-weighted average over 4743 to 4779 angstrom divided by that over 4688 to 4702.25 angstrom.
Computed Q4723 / 1.1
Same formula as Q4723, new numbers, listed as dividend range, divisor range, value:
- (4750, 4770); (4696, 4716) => 1.01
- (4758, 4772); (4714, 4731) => 0.94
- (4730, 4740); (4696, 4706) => 1.05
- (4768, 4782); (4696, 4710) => 1.08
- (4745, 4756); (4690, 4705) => 1.09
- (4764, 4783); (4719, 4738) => 1.01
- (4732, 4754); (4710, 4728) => 0.99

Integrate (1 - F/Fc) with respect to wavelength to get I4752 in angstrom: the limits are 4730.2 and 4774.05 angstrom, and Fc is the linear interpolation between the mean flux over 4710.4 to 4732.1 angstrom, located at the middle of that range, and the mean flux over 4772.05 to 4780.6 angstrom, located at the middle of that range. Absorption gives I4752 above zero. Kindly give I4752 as 1.9 angstrom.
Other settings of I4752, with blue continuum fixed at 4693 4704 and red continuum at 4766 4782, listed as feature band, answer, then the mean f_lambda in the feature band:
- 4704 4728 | -1.0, 21.9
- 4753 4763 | 0.6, 20.4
